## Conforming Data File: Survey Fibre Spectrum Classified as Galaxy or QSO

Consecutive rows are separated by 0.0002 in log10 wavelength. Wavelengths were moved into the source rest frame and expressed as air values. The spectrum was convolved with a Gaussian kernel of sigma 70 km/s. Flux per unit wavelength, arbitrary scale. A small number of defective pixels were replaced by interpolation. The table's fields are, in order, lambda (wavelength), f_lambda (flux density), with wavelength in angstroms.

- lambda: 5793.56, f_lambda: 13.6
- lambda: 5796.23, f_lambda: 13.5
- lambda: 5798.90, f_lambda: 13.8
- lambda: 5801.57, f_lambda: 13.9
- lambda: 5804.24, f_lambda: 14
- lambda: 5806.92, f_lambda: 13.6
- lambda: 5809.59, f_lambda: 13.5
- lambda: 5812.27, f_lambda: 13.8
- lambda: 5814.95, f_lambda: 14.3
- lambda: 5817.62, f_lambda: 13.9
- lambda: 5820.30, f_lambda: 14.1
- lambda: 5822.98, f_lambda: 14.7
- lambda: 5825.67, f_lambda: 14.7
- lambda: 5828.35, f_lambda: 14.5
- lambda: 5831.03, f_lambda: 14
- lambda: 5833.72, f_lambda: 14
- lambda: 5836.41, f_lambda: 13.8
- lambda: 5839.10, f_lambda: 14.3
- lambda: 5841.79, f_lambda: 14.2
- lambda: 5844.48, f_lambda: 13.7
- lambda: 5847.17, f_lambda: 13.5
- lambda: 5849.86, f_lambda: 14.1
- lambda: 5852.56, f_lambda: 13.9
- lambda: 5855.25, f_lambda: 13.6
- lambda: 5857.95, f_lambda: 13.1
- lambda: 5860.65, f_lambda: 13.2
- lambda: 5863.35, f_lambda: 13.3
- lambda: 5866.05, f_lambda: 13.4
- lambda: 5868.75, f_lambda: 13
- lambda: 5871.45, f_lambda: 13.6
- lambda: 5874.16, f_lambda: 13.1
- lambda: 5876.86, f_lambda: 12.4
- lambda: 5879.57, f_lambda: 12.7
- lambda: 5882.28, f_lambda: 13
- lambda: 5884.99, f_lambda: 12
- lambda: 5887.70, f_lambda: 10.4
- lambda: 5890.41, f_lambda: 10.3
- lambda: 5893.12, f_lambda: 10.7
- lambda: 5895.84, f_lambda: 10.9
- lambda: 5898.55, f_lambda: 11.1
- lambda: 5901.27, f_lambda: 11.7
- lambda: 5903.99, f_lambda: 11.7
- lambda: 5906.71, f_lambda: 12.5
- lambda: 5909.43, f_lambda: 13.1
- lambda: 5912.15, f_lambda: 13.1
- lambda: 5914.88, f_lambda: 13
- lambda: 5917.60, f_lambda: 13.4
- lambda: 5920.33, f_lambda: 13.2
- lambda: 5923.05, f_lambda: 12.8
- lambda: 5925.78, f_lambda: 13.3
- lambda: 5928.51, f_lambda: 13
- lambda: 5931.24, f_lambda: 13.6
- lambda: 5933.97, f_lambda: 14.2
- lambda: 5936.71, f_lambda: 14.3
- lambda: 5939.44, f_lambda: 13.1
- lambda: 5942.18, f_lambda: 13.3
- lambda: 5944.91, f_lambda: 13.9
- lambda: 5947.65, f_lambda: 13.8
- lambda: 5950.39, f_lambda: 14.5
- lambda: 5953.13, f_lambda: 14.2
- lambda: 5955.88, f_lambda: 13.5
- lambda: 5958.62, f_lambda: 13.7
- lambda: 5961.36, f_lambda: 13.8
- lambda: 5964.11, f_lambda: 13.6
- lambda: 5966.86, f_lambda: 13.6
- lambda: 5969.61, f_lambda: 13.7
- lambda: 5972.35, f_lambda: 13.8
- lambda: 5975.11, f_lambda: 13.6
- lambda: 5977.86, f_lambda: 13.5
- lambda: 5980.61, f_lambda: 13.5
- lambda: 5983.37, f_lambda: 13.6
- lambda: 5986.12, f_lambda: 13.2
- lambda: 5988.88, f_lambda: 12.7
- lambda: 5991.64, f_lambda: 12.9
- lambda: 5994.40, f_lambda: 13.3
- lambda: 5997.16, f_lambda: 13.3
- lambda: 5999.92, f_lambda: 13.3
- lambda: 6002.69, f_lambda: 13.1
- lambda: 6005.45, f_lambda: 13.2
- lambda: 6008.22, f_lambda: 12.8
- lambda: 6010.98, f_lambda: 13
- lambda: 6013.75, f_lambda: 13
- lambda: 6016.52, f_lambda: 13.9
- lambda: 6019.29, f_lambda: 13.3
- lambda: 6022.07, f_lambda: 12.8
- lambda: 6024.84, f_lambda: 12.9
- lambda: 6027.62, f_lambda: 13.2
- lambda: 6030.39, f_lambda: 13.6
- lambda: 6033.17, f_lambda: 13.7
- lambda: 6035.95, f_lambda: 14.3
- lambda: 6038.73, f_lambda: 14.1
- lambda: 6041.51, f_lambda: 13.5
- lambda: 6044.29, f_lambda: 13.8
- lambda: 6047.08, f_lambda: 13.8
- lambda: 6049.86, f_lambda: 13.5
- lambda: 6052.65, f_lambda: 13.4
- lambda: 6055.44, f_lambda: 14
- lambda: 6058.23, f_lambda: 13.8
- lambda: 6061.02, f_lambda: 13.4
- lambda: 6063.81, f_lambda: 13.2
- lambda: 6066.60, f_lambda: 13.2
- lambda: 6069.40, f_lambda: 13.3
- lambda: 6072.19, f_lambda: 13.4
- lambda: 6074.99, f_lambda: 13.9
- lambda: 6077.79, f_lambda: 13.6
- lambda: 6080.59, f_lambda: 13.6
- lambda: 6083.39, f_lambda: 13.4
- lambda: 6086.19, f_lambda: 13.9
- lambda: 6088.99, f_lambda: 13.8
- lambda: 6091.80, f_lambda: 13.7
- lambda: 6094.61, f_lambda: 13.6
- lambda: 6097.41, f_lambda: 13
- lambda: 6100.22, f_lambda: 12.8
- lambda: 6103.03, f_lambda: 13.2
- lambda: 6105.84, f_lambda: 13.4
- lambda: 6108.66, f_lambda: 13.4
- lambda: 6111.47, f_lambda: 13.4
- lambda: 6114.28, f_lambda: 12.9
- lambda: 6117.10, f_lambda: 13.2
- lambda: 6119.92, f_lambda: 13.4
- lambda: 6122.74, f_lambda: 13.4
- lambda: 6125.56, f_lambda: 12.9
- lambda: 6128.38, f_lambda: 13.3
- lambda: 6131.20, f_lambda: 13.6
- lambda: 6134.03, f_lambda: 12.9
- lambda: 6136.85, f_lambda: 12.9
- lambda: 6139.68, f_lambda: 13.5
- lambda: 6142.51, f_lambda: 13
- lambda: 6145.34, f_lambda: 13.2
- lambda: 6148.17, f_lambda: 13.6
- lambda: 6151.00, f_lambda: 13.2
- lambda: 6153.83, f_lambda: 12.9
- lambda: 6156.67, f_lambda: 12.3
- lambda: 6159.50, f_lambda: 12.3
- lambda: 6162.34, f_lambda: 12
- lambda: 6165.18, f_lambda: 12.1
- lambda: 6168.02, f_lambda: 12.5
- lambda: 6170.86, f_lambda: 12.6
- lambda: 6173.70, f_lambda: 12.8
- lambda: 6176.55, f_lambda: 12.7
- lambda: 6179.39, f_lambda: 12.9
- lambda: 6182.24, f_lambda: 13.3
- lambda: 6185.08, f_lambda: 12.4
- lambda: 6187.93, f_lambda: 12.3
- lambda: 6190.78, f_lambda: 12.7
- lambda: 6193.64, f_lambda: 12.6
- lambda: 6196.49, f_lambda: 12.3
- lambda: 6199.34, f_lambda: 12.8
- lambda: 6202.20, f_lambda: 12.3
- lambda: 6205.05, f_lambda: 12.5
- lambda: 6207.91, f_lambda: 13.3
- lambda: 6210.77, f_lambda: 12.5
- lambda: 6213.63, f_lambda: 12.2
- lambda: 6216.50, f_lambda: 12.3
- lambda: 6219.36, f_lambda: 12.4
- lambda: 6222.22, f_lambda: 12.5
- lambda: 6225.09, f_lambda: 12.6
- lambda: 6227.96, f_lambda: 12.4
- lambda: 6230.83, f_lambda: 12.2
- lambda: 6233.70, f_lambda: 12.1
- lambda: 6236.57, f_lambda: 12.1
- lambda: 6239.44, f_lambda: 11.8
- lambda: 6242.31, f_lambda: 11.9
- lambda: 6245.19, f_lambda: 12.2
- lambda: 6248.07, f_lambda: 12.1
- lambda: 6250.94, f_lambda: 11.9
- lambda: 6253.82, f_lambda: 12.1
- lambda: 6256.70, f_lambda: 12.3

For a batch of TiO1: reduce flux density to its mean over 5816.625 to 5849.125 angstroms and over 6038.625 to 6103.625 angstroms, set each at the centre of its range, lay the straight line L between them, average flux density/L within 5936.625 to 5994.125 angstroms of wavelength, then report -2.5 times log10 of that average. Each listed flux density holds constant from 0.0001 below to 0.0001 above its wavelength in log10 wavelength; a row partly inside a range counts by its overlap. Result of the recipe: 0.02 mag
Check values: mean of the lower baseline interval 14.1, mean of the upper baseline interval 13.5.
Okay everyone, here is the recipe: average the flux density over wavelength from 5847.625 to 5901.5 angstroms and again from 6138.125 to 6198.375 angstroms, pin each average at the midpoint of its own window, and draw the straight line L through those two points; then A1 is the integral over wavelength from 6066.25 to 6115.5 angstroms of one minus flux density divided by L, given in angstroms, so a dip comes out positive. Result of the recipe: -2.9 angstroms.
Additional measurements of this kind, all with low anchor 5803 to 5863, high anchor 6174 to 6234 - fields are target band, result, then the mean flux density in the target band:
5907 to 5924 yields 0.7 angstroms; 13.1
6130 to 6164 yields -0.5 angstroms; 12.9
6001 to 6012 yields 0.2 angstroms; 13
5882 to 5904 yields 4.0 angstroms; 11.2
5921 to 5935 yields 0.2 angstroms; 13.4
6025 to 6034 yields -0.1 angstroms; 13.4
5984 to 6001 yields 0.2 angstroms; 13.1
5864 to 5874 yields 0.4 angstroms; 13.3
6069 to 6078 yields -0.4 angstroms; 13.6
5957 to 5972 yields -0.3 angstroms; 13.7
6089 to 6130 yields -1.2 angstroms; 13.3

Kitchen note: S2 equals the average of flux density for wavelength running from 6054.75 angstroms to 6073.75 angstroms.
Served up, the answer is 13.5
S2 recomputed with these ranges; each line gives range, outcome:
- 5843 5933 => 12.7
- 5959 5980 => 13.7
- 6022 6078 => 13.6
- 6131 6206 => 12.7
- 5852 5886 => 13.1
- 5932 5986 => 13.7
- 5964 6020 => 13.3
